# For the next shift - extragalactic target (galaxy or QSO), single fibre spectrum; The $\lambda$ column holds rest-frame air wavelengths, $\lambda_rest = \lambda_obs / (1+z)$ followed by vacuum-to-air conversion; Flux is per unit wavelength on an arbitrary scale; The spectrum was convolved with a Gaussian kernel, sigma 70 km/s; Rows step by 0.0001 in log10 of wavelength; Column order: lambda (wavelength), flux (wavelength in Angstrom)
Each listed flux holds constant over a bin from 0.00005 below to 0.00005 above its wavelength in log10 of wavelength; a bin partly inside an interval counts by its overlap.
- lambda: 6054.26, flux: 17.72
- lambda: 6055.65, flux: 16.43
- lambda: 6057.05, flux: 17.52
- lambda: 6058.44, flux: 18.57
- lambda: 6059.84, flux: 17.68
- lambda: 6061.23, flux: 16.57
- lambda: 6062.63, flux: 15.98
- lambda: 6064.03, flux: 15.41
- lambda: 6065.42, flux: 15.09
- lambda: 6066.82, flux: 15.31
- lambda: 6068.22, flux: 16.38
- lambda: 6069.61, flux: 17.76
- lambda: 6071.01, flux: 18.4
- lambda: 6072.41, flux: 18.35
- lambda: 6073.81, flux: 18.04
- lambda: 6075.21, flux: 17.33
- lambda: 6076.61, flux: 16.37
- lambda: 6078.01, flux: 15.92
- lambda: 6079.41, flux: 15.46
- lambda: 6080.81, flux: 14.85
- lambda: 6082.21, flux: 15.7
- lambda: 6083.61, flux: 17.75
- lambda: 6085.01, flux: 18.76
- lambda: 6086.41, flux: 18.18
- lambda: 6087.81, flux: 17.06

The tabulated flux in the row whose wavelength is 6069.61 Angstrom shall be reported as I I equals 17.76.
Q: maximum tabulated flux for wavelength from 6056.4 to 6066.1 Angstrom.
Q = 18.57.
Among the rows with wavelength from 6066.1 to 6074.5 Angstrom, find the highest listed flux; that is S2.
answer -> 18.4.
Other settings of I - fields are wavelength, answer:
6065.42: 15.09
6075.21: 17.33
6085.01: 18.76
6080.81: 14.85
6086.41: 18.18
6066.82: 15.31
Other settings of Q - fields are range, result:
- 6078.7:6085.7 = 18.76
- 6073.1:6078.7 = 18.04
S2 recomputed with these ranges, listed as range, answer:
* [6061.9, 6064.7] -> 15.98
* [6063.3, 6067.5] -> 15.41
